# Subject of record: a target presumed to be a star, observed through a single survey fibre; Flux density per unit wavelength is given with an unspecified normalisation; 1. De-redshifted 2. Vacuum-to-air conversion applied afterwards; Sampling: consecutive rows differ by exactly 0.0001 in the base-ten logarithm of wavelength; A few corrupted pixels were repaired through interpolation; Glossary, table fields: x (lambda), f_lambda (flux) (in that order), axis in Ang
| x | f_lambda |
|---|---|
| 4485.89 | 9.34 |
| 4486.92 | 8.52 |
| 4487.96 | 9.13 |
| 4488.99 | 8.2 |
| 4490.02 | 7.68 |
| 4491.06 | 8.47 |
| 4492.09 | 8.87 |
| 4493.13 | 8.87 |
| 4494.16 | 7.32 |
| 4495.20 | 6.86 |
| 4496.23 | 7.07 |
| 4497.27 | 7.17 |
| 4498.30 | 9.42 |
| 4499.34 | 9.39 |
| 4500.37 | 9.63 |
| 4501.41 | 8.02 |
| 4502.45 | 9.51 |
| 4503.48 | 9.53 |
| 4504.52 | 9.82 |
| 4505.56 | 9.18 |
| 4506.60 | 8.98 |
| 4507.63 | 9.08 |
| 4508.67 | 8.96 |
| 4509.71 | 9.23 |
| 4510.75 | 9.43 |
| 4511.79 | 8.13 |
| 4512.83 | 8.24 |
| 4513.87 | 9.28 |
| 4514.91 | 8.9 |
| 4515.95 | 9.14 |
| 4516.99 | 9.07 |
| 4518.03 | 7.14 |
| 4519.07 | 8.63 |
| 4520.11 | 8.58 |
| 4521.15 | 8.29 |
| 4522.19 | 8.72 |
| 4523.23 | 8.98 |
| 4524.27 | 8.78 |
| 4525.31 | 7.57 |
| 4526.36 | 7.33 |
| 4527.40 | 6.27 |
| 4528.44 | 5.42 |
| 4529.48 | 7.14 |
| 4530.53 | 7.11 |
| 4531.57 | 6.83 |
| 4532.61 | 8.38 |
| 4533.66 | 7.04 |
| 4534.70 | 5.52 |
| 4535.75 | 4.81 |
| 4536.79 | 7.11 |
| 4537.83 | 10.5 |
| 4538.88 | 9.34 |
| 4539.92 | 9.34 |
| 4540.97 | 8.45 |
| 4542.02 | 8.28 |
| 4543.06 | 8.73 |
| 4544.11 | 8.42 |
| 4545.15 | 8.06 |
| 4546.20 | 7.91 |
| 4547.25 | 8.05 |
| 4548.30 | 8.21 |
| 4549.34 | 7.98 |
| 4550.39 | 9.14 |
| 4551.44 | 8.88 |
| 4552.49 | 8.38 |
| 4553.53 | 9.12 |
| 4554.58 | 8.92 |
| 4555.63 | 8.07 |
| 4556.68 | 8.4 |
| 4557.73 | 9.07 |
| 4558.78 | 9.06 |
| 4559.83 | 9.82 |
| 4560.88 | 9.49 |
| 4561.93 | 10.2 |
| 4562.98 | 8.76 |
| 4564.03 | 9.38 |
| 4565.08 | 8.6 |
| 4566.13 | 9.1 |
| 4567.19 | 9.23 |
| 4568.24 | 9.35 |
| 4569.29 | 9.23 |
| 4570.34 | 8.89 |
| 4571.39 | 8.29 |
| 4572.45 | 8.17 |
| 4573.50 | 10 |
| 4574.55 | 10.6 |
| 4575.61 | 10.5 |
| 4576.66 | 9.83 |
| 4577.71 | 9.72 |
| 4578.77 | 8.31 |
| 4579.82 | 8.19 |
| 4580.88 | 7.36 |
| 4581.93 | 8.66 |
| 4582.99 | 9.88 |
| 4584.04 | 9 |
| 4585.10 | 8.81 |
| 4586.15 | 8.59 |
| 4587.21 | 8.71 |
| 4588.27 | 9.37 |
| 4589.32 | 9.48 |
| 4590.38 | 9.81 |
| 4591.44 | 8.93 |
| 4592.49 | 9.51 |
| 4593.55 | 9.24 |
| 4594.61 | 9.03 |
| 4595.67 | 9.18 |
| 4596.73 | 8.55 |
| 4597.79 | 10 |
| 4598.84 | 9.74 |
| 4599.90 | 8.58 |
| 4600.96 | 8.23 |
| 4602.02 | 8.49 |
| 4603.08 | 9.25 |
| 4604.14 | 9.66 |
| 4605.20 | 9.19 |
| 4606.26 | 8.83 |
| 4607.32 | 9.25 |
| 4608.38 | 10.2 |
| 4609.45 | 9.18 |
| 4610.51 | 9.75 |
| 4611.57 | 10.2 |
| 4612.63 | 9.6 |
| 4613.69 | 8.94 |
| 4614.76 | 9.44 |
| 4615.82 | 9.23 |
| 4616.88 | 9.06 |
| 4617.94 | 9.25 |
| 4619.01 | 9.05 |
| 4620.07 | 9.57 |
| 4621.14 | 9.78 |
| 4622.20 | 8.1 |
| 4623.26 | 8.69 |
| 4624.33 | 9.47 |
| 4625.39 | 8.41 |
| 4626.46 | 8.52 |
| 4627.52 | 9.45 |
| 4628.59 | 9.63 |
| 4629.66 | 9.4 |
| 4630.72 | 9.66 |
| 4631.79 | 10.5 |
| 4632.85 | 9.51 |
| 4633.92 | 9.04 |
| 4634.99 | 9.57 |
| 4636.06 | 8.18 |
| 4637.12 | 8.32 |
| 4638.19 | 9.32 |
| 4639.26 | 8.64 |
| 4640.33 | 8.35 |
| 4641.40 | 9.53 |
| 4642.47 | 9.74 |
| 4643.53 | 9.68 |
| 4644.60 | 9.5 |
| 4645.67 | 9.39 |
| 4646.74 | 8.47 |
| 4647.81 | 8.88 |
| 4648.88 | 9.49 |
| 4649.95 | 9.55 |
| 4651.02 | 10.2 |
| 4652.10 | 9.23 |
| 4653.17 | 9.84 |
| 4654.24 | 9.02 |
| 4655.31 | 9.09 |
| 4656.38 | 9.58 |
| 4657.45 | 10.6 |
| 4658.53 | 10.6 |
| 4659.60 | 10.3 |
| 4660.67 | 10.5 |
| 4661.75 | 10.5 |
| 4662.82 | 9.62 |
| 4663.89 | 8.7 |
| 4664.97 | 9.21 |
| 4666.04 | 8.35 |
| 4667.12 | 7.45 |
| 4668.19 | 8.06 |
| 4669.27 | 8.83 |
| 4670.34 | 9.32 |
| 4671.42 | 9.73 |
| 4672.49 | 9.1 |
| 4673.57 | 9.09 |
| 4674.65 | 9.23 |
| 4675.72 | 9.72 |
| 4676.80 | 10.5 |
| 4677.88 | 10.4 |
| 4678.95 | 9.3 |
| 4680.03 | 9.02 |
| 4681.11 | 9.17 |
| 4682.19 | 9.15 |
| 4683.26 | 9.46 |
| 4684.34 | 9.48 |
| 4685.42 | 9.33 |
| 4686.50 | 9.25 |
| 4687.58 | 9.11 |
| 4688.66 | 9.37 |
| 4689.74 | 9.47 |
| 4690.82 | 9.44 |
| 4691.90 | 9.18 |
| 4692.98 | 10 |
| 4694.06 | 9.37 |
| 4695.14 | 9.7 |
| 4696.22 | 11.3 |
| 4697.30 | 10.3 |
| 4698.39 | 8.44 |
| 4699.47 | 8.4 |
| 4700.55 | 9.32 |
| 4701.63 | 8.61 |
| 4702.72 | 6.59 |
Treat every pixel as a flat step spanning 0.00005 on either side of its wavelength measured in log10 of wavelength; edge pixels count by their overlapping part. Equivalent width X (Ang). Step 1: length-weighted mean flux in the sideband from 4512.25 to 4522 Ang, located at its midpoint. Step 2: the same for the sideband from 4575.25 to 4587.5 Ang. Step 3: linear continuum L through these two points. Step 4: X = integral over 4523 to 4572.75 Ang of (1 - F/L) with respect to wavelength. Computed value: 2.6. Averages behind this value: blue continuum 8.59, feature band 8.31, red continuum 8.95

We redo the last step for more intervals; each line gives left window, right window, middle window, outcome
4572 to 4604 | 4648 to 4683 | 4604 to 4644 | 0.1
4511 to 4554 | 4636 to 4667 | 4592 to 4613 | -1.0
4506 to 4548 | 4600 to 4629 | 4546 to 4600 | -2.2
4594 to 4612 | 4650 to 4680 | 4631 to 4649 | 0.4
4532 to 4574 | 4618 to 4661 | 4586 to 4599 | -0.4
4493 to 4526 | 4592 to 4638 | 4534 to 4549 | 1.3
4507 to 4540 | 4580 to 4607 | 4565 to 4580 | -0.9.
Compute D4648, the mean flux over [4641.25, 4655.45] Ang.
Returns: 9.41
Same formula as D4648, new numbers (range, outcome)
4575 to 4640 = 9.17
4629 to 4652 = 9.28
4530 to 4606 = 8.78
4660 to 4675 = 9.13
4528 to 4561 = 8.15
